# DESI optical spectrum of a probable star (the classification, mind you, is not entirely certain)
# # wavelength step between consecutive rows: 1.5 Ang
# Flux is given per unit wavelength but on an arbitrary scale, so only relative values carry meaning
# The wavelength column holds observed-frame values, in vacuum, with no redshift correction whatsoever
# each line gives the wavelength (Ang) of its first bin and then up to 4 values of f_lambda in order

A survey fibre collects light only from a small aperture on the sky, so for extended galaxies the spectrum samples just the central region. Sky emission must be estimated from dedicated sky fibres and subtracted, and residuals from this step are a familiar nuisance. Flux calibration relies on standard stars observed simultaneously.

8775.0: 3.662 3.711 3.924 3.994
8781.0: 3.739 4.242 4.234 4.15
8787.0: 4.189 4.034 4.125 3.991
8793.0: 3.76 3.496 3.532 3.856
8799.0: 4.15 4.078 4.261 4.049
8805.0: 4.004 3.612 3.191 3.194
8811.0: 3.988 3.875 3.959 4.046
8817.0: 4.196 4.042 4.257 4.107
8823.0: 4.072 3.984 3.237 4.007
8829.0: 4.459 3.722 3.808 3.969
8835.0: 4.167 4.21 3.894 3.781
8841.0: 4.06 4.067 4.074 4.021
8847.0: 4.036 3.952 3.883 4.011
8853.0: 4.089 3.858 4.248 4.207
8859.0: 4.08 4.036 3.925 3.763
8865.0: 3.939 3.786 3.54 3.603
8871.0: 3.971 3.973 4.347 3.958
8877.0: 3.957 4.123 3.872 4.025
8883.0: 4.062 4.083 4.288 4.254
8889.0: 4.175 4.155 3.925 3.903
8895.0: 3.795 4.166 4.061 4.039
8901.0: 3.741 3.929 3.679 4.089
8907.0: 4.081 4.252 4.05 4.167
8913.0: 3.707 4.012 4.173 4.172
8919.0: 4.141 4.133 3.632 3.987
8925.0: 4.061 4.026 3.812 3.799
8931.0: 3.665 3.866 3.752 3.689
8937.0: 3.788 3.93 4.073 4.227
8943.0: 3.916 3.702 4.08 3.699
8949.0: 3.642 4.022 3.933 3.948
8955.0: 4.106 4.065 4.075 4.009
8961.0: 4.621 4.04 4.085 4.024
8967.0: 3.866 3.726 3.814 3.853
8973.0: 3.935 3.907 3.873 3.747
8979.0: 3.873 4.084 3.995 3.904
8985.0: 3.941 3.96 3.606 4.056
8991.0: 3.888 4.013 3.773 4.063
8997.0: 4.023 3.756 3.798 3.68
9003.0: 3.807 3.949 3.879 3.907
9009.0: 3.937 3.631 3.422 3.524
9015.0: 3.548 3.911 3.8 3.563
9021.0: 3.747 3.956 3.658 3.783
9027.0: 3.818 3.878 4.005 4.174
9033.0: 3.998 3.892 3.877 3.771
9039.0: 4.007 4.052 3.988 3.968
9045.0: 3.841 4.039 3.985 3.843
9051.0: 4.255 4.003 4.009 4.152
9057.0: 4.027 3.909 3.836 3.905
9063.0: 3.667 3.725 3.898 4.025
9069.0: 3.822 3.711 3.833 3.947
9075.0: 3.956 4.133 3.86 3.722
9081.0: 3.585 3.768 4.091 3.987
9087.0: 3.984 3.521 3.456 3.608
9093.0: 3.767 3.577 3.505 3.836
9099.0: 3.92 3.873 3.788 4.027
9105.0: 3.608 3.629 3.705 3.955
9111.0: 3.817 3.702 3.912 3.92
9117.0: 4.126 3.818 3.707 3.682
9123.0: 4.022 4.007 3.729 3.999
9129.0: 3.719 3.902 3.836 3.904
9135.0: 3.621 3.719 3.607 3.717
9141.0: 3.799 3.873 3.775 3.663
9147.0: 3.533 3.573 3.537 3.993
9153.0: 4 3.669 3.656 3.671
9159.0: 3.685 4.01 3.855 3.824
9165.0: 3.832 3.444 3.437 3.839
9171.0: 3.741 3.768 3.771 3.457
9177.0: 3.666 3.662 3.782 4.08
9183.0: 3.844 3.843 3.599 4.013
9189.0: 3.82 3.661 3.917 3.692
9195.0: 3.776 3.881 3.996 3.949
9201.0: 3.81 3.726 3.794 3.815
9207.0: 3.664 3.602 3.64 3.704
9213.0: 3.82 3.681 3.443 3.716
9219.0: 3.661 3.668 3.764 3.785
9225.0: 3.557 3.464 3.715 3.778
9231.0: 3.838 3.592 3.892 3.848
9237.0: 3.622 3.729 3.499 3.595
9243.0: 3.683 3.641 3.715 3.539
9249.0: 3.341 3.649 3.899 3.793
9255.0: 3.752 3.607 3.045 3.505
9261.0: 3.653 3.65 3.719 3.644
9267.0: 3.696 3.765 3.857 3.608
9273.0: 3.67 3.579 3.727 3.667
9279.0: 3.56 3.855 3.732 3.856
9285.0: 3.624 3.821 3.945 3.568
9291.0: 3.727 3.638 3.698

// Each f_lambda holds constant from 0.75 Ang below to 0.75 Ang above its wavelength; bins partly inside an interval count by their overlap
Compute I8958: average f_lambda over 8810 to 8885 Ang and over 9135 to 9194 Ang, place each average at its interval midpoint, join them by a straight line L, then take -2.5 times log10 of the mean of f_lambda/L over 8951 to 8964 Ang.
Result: -0.05 mag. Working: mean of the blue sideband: 3.98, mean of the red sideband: 3.74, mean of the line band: 4.1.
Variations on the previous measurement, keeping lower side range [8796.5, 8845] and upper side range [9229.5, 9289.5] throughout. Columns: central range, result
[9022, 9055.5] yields -0.04 mag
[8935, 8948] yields -0.01 mag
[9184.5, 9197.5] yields -0.02 mag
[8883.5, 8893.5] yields -0.06 mag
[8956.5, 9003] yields -0.02 mag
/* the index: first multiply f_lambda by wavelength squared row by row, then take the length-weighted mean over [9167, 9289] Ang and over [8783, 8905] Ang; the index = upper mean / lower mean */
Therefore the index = 1.02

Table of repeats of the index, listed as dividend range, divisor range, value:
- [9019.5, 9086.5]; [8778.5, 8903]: 1.03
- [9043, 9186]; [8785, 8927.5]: 1.01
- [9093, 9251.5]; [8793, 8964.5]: 1.01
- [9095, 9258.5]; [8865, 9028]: 1.00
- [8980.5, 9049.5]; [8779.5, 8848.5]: 1.02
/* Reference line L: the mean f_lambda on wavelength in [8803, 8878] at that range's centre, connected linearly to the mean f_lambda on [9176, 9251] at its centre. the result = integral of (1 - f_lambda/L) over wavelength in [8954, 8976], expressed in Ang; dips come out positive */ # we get -0.8 Ang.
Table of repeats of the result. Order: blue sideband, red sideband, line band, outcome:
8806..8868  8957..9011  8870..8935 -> -1.08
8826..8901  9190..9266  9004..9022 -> 0.63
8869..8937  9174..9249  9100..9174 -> 0.14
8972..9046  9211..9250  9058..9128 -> -0.62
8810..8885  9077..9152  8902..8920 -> -0.48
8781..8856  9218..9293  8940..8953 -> -0.12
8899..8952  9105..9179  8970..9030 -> 0.65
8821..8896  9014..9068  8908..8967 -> -0.34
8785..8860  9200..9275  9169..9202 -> -0.81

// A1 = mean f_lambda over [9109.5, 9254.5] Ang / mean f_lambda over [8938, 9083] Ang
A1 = 0.96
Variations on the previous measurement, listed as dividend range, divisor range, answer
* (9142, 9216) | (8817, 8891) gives 0.94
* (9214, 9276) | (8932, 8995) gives 0.93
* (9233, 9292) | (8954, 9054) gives 0.94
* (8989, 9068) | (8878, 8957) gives 0.98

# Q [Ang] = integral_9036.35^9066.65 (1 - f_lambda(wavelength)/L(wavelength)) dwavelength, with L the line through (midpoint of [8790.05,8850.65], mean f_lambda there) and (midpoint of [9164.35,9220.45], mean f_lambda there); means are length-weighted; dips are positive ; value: -1.0 Ang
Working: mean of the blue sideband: 3.93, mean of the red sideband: 3.74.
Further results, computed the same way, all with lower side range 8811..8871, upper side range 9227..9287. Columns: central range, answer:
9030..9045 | -0.52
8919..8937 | 0.21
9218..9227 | 0.10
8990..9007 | -0.08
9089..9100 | 0.35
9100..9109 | 0.02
